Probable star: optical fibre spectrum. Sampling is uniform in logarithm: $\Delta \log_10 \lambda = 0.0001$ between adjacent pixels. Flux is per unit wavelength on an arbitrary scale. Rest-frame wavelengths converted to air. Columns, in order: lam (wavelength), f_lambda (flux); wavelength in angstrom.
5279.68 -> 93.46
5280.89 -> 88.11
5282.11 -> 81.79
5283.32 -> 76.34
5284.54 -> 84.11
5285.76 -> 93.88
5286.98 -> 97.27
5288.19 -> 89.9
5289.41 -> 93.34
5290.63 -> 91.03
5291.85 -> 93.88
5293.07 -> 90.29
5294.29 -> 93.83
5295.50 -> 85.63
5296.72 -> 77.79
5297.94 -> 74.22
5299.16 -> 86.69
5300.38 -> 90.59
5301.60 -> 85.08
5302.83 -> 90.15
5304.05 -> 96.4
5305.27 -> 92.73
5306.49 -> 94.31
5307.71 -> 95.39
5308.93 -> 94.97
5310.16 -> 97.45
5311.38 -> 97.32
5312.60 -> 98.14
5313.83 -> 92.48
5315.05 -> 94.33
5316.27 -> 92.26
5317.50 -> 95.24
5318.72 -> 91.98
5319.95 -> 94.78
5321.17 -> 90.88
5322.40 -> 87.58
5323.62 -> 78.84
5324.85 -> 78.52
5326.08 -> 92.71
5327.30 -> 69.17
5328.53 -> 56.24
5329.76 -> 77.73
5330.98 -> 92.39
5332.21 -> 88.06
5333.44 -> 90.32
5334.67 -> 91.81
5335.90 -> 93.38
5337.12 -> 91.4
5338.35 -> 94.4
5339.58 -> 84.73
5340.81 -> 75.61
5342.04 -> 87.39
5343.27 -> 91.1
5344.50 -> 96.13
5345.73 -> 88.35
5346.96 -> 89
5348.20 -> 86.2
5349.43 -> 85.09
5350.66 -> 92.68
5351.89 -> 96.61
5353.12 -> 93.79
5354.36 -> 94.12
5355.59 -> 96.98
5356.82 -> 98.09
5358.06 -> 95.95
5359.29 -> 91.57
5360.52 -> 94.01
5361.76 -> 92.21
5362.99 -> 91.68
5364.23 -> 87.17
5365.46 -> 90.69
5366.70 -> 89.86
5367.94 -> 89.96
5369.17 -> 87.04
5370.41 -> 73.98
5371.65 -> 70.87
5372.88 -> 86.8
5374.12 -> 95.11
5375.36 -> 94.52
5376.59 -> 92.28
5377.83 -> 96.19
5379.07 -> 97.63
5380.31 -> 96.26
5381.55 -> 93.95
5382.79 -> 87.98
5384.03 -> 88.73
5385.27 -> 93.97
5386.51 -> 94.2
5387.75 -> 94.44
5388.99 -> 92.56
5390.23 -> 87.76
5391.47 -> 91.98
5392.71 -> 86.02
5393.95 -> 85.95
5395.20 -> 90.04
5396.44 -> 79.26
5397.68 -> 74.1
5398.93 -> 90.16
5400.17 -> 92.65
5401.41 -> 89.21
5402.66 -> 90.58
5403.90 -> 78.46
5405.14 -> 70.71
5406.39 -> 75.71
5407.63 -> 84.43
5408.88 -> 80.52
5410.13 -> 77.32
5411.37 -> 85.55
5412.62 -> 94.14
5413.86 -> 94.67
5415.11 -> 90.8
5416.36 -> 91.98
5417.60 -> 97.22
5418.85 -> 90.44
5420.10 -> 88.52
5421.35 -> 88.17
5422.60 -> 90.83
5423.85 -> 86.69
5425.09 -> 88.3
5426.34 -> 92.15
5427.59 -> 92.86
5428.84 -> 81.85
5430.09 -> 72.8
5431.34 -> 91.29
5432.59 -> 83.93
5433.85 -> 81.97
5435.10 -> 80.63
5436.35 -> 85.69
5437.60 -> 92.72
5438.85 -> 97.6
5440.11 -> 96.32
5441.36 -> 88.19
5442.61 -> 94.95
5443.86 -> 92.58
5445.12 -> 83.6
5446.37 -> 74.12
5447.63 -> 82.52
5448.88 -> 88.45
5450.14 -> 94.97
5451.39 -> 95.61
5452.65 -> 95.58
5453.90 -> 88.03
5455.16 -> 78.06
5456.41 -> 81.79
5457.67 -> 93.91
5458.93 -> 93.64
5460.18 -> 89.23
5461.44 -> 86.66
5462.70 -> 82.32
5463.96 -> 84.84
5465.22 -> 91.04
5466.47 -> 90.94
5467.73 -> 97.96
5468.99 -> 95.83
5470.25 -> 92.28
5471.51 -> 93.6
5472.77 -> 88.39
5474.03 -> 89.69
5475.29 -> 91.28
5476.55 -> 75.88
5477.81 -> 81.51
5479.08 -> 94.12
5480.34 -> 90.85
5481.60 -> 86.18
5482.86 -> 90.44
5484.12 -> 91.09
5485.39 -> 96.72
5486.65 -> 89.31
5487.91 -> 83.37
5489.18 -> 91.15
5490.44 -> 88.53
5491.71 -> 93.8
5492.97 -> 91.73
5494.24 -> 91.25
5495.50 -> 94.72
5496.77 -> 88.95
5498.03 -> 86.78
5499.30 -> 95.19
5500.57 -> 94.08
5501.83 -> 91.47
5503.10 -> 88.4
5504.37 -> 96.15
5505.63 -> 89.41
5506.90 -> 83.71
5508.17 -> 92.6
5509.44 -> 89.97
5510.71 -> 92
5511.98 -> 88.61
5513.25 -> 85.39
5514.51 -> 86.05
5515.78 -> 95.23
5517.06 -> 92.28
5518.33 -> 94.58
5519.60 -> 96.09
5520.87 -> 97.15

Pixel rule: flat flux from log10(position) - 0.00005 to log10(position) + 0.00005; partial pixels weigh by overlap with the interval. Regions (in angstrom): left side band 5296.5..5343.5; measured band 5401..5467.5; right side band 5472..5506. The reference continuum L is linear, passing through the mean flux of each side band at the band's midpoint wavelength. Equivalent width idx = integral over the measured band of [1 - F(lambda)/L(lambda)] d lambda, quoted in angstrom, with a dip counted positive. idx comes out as 1.5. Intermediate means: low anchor 88.4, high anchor 90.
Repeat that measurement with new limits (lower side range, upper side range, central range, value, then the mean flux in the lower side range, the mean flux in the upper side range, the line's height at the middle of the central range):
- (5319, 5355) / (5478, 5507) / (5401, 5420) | 0.6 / 87.3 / 90.7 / 88.9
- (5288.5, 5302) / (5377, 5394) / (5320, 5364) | 0.7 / 87.6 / 92.2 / 90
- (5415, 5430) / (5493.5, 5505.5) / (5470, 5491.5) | 0.5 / 89.4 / 91.8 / 91.2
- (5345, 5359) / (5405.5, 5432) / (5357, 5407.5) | 0.9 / 92.4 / 87.3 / 90.1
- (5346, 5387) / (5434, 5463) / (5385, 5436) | 1.6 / 91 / 88.5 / 89.7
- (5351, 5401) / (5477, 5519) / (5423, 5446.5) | 0.7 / 90.4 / 90.4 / 90.4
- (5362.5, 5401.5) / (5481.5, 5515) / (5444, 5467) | 0.6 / 89.1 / 90.4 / 89.9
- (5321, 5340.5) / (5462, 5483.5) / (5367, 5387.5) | -0.9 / 84.6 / 89.2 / 86.1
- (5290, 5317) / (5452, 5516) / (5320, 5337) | 1.3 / 91.1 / 89.8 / 91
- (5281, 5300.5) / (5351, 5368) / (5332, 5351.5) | 0.5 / 87.5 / 93.1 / 91.7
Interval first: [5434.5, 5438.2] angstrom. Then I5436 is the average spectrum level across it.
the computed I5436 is 86.4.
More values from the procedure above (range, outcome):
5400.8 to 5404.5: 86.1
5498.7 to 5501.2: 94.6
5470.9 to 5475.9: 90.7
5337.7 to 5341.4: 85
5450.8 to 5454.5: 93.1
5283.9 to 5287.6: 91.6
